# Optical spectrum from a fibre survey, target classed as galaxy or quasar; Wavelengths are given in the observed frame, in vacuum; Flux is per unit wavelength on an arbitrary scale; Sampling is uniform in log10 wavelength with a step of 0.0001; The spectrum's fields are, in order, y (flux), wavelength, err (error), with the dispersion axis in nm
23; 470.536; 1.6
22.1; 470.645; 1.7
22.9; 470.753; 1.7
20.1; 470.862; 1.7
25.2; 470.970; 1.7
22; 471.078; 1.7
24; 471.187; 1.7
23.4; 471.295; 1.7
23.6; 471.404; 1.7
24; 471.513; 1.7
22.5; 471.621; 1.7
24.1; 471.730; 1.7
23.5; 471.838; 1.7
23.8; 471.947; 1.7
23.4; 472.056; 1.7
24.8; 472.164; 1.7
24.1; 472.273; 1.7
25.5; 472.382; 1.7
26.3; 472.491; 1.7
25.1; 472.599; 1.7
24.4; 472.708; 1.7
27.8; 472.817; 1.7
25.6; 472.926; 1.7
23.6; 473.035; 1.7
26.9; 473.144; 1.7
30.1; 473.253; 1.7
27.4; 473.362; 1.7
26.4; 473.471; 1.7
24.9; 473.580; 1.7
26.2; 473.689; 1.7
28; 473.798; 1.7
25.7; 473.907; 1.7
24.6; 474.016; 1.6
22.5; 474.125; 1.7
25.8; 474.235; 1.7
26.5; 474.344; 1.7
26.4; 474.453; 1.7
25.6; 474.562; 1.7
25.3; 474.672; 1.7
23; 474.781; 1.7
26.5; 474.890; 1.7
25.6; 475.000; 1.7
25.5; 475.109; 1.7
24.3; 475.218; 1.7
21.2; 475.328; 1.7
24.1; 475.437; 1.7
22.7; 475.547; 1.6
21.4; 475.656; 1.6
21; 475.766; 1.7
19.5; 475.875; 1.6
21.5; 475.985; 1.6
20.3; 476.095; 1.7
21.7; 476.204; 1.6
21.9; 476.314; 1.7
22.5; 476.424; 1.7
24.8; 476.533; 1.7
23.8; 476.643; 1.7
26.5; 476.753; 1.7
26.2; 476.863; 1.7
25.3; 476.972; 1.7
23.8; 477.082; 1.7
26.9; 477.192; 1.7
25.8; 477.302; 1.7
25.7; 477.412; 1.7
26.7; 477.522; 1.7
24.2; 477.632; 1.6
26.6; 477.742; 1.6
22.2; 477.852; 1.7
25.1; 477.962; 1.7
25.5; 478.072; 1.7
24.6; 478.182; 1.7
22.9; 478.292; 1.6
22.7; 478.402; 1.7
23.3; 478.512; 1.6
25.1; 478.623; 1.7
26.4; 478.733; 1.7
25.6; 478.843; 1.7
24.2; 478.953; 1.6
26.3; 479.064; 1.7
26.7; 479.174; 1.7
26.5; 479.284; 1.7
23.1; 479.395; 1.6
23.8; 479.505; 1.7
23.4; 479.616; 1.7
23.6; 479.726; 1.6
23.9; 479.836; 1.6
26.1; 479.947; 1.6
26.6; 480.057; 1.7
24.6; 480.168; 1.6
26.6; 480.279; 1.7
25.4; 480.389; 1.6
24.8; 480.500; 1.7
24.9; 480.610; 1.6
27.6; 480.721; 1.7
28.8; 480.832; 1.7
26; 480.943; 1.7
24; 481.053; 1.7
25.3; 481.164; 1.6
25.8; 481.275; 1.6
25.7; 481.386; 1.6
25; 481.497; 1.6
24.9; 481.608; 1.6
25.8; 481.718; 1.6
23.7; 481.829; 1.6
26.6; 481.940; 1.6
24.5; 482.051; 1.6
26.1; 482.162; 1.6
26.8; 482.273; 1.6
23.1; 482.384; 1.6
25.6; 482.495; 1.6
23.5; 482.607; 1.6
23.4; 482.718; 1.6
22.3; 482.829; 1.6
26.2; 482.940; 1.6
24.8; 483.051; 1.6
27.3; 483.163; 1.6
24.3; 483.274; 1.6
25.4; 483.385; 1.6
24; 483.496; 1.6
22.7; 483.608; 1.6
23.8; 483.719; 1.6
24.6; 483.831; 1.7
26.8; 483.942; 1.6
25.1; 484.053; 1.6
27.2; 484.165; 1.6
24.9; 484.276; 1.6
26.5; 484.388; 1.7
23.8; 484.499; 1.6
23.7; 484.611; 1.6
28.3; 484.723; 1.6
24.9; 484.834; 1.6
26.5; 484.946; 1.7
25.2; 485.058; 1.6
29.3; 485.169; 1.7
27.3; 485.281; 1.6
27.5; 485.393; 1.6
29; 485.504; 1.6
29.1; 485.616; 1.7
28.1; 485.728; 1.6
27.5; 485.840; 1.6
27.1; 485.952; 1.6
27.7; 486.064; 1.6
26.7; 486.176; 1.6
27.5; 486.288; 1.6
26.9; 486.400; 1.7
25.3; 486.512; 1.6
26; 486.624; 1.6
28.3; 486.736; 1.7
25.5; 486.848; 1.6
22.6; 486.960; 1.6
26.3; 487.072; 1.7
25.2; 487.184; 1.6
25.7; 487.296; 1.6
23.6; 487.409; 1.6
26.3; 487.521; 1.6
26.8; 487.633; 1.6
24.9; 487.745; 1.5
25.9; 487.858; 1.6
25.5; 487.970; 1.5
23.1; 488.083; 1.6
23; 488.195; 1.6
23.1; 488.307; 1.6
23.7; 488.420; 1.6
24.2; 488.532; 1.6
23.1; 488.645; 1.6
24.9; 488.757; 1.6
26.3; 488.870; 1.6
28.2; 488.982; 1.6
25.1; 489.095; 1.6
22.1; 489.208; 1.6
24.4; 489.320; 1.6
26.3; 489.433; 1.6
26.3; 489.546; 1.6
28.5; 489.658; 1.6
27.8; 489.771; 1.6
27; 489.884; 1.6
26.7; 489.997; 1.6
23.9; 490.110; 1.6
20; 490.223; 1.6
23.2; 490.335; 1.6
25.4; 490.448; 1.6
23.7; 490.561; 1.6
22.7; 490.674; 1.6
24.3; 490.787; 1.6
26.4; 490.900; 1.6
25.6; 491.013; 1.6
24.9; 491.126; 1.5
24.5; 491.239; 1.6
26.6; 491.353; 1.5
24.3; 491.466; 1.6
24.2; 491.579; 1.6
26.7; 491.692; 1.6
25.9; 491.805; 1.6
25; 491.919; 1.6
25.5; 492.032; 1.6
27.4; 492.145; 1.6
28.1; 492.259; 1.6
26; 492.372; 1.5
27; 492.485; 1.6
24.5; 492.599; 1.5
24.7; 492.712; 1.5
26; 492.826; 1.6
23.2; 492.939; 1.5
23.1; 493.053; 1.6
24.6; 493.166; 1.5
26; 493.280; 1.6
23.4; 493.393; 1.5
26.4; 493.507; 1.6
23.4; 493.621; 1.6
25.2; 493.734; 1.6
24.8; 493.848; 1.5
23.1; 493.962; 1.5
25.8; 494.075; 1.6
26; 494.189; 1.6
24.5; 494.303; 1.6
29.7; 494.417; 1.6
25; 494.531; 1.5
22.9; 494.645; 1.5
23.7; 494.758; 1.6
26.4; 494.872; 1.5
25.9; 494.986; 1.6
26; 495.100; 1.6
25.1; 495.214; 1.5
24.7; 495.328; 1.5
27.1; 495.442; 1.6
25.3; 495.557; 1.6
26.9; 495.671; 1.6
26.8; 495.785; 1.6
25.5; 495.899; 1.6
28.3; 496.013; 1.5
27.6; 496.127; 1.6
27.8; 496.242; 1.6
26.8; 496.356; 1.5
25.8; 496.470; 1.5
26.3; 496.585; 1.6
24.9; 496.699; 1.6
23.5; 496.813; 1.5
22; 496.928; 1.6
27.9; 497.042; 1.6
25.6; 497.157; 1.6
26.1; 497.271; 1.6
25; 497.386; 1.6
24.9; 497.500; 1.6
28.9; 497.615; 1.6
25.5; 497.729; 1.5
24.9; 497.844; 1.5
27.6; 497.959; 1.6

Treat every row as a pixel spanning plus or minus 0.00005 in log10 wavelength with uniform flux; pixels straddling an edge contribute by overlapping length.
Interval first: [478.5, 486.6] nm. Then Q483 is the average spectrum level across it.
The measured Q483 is 25.6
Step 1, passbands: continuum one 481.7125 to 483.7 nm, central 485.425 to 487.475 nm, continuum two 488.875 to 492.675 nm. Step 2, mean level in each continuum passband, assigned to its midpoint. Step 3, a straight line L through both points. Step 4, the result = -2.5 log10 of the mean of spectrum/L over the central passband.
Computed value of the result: -0.06 mag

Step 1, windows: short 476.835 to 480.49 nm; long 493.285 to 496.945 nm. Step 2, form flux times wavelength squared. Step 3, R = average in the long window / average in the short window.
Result 1.09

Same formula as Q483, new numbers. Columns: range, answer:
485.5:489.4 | 25.6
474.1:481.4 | 24.6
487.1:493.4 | 25.1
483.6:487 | 26.4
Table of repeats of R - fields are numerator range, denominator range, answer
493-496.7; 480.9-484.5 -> 1.08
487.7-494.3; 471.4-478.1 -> 1.09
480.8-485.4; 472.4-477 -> 1.07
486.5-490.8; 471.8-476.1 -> 1.08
